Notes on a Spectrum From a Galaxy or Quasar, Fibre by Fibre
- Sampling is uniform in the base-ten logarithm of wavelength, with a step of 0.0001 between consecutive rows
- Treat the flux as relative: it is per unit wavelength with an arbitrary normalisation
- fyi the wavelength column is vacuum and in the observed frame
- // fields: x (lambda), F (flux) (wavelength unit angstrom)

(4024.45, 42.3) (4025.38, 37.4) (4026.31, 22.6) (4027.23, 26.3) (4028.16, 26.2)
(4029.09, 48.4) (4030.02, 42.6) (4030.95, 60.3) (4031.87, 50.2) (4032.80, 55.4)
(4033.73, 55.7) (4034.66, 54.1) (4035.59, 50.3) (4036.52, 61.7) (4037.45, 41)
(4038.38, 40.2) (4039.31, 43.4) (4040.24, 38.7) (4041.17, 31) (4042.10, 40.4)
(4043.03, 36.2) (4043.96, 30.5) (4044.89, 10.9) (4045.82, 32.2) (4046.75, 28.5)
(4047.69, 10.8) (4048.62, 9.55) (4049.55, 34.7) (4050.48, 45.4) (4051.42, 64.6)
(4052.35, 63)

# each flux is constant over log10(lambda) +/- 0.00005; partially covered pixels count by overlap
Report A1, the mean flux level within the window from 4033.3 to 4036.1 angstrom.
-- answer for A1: 53.4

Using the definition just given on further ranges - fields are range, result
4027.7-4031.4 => 44.3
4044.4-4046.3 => 21.8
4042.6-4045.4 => 25.9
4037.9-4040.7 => 40.8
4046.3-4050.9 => 25.6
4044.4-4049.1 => 18.5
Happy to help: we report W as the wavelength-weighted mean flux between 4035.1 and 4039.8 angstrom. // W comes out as 47.3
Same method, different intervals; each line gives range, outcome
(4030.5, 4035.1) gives 55.2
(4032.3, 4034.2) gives 55.3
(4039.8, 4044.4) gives 35.4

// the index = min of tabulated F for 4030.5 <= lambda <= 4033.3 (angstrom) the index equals 50.2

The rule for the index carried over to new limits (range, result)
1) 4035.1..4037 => 50.3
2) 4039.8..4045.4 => 10.9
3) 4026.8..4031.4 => 26.2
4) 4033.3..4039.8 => 40.2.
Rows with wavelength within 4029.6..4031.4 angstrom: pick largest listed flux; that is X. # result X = 60.3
